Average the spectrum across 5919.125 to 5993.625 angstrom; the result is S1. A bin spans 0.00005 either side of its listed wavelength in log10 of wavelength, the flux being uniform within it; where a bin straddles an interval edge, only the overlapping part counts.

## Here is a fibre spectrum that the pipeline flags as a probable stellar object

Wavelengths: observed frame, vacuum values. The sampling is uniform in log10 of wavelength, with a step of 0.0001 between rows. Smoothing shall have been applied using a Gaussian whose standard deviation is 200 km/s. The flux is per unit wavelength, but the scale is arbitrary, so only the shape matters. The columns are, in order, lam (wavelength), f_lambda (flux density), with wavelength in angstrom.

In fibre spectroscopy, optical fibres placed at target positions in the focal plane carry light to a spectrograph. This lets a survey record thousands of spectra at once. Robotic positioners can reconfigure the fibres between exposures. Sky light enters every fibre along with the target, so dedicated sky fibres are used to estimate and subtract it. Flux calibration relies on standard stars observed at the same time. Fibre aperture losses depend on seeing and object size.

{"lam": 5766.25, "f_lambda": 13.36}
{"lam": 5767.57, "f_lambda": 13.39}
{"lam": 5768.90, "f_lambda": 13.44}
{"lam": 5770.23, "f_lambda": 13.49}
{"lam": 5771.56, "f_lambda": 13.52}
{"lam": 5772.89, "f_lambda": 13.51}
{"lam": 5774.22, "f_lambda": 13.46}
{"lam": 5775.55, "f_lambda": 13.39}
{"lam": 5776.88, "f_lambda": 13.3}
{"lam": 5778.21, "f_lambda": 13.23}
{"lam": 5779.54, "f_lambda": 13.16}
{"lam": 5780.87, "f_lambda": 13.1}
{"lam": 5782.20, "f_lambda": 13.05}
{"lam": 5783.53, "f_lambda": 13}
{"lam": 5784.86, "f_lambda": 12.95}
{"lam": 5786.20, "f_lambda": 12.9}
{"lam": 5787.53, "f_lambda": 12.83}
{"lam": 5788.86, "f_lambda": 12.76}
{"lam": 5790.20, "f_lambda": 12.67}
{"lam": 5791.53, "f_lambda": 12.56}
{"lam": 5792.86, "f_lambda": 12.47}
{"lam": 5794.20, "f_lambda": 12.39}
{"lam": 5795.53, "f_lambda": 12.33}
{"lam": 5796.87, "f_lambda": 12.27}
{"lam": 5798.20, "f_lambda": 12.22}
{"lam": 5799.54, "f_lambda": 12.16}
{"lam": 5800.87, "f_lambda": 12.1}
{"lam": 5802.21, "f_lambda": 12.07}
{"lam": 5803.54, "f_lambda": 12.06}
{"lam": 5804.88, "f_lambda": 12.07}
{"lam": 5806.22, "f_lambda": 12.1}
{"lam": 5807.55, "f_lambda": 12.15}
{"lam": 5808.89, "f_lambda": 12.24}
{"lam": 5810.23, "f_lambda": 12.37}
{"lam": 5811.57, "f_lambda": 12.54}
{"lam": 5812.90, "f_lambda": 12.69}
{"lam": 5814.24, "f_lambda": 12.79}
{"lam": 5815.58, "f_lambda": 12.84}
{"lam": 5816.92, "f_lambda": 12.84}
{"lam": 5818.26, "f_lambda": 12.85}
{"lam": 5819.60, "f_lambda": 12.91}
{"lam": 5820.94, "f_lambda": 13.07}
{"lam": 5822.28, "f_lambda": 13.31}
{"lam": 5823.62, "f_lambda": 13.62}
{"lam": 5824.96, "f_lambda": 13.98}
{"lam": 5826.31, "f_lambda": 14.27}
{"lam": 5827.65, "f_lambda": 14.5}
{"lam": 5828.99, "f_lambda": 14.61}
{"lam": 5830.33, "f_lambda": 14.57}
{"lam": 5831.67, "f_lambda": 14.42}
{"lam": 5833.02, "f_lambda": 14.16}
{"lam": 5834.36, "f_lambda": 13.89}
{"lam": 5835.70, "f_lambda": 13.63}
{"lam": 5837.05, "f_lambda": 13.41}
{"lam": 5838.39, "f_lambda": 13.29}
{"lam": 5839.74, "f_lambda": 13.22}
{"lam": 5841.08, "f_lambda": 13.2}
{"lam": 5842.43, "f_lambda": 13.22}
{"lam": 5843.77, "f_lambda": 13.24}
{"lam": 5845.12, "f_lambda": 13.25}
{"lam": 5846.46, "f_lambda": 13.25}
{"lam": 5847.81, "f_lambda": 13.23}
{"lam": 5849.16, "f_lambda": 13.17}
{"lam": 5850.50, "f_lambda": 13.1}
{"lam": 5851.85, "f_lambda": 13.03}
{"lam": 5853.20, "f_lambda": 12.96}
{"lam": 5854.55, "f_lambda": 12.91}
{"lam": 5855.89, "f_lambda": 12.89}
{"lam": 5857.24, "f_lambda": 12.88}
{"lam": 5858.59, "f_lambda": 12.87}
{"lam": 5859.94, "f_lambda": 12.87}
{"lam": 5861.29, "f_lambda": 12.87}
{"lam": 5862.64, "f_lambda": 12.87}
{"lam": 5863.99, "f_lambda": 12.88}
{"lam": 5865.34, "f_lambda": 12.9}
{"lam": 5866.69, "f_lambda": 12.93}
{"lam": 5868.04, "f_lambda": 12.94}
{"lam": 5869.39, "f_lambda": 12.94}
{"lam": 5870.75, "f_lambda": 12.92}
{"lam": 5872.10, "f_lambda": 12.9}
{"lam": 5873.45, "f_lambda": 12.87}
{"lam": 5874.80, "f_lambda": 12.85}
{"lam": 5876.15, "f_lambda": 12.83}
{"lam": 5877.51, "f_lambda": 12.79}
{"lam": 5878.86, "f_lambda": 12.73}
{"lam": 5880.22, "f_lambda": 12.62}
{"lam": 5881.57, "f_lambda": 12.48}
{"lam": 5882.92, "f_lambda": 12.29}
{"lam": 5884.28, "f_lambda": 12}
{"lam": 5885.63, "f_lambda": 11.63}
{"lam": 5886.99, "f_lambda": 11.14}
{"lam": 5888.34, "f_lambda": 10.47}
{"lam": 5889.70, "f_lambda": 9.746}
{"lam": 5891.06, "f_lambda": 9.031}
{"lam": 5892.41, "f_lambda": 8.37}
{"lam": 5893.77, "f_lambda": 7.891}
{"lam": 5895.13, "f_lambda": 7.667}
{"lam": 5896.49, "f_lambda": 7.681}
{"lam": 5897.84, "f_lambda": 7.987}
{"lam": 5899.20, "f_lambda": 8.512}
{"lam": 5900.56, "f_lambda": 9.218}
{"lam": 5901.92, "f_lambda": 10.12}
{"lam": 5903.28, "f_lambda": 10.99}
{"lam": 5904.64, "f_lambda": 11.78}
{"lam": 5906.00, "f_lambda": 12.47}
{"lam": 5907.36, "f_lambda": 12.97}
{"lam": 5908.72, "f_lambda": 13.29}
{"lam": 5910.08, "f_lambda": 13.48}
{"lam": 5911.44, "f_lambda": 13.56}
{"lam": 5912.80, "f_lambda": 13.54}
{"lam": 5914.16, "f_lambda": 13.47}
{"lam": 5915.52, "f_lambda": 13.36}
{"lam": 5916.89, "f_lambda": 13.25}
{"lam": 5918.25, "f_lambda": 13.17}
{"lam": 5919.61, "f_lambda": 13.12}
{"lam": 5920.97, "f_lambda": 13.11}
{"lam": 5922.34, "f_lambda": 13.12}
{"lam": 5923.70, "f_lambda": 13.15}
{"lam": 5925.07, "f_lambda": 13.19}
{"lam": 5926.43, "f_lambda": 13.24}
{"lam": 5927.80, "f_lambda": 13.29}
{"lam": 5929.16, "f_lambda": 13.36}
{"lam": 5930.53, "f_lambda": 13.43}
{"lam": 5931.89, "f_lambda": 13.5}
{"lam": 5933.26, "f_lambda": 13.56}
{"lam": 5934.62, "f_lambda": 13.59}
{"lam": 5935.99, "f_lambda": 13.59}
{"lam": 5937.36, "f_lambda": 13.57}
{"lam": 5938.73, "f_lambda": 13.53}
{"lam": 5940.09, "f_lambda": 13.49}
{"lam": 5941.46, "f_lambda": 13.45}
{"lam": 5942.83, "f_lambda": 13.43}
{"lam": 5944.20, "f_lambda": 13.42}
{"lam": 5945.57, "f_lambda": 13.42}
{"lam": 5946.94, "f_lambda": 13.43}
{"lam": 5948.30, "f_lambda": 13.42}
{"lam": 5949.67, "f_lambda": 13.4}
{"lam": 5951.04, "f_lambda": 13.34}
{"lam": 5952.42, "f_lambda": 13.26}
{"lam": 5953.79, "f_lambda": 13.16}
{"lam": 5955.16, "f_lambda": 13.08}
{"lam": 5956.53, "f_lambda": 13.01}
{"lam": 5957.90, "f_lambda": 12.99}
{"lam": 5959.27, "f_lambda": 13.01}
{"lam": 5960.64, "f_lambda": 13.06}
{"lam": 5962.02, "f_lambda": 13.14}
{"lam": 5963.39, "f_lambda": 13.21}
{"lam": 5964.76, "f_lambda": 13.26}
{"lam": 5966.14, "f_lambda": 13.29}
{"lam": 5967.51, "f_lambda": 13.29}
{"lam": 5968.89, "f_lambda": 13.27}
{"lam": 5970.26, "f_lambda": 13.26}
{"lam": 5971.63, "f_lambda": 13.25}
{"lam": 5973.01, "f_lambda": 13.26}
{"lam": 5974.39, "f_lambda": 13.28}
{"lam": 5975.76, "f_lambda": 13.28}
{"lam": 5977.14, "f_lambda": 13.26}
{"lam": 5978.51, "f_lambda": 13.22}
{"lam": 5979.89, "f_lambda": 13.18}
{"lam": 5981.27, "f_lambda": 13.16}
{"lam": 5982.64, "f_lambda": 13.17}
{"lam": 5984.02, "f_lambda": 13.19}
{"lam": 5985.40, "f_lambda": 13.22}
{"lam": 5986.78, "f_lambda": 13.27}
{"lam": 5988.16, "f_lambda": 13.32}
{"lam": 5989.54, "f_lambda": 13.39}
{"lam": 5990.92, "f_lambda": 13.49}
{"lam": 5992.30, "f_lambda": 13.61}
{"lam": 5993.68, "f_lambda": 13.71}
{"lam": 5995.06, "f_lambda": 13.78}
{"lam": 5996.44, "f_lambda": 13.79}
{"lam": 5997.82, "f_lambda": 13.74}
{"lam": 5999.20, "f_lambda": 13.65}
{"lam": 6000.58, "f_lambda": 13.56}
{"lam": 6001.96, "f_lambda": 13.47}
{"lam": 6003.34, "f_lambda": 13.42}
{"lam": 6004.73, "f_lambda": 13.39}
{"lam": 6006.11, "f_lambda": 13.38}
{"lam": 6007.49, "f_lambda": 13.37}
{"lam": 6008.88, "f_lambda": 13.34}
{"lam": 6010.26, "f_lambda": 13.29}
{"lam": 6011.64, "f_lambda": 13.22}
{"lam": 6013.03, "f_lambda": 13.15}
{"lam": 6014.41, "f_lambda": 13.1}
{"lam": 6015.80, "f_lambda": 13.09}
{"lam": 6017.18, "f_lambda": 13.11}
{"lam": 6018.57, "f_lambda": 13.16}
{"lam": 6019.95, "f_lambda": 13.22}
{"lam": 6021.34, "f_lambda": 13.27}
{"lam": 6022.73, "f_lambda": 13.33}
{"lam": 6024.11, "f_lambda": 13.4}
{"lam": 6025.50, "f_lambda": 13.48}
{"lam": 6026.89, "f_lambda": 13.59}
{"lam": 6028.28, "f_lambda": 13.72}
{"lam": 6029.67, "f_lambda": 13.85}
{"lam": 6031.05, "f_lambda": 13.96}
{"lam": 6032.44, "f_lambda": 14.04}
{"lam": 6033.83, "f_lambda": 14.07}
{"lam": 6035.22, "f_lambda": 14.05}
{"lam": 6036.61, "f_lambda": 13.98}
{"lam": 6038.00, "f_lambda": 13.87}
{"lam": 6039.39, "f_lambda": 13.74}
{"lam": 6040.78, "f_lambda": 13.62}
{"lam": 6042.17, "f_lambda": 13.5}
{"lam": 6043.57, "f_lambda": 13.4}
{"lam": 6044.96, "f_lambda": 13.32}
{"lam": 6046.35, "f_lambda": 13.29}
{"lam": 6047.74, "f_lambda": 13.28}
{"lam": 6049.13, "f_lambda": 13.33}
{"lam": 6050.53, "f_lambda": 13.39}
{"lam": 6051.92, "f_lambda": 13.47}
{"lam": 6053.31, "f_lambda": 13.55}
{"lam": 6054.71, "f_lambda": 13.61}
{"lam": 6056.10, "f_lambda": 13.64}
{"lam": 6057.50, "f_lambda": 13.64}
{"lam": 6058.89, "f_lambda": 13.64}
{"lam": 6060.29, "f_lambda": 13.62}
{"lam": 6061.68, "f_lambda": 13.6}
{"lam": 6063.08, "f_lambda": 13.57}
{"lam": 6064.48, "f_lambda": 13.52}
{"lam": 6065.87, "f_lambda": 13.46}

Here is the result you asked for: 13.3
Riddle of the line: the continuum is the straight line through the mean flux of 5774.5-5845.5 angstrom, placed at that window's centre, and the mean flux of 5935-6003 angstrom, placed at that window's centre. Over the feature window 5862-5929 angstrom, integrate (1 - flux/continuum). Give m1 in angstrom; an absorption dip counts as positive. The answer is 6.5 angstrom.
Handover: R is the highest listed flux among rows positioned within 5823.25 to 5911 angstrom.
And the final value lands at 14.61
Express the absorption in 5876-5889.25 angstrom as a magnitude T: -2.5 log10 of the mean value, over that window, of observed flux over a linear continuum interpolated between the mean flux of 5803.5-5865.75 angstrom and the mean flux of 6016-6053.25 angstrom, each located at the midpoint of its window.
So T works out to 0.11 mag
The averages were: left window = 13.2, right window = 13.6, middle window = 12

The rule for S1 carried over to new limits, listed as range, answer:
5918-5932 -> 13.2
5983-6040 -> 13.5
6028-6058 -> 13.6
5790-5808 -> 12.3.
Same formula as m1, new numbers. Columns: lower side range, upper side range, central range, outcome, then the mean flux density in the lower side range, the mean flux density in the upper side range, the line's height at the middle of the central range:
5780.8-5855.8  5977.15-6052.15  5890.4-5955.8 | 4.5 angstrom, 13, 13.5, 13.3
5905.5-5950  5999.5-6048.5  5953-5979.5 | 0.4 angstrom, 13.4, 13.5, 13.4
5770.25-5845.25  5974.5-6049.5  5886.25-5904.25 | 5.5 angstrom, 13.1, 13.5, 13.2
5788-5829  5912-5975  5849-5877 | 0.1 angstrom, 12.7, 13.3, 13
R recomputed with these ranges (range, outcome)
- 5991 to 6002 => 13.79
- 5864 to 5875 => 12.94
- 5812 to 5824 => 13.62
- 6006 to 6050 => 14.07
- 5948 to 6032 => 13.96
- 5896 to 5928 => 13.56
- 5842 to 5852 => 13.25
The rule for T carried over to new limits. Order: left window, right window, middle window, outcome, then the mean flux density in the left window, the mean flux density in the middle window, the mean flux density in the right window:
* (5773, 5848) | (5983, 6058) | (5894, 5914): 0.21 mag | 13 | 10.9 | 13.5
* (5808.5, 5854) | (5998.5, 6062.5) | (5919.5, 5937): 0.01 mag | 13.3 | 13.3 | 13.5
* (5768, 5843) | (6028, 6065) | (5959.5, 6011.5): 0.01 mag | 13.1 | 13.4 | 13.6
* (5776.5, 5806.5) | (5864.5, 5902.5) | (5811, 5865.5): -0.13 mag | 12.6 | 13.3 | 11.1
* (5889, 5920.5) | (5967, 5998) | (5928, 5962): -0.09 mag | 11.1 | 13.3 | 13.4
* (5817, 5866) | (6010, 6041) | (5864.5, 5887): 0.06 mag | 13.4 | 12.6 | 13.5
